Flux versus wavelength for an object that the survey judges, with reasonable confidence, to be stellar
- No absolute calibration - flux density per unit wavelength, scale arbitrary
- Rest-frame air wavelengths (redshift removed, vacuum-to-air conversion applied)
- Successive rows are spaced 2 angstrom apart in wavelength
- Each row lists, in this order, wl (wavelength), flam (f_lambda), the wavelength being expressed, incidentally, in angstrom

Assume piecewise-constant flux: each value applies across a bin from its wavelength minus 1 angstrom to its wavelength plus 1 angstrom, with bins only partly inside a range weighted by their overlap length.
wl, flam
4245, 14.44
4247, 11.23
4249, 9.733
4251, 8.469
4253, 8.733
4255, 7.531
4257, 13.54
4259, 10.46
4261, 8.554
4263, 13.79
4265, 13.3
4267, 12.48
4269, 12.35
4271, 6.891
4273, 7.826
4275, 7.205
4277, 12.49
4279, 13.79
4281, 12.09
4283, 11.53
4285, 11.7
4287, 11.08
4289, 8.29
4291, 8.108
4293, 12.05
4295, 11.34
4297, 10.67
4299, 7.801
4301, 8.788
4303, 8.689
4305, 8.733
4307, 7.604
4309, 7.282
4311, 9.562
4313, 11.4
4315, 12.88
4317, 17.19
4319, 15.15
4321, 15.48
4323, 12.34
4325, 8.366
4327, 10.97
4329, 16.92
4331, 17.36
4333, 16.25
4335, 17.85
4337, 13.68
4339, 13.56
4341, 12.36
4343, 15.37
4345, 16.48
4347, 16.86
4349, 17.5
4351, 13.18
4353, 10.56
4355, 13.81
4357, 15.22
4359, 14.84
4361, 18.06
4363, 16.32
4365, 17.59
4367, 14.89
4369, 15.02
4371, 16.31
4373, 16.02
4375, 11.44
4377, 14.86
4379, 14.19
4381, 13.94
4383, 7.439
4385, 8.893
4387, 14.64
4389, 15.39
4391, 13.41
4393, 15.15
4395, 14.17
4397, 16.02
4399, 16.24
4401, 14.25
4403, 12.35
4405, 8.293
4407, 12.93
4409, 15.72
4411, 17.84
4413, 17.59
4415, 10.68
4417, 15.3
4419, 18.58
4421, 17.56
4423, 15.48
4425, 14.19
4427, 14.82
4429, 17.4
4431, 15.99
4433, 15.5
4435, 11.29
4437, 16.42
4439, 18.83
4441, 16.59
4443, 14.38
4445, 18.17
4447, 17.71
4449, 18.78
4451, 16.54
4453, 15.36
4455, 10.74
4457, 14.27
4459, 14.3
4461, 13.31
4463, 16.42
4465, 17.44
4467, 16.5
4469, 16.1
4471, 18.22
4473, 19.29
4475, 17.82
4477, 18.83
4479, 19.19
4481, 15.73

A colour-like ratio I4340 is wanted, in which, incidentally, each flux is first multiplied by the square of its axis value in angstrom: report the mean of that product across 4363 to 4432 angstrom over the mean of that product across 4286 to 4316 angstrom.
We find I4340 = 1.58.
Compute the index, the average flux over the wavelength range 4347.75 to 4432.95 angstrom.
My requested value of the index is 14.6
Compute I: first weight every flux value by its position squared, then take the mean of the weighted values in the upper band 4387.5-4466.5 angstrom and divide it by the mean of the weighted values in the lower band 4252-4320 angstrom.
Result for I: 1.5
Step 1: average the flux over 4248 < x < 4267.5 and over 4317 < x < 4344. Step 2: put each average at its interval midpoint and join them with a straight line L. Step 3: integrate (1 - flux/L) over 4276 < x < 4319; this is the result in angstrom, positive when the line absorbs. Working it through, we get 6.5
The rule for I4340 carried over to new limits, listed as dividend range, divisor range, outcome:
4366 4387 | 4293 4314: 1.48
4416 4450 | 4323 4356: 1.18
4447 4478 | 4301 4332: 1.46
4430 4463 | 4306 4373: 1.15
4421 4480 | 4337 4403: 1.16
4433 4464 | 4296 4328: 1.53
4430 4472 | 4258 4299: 1.60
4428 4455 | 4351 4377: 1.12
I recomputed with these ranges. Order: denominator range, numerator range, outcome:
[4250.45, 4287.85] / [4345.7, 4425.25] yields 1.43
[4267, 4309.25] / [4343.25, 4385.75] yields 1.51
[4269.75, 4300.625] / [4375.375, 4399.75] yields 1.40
